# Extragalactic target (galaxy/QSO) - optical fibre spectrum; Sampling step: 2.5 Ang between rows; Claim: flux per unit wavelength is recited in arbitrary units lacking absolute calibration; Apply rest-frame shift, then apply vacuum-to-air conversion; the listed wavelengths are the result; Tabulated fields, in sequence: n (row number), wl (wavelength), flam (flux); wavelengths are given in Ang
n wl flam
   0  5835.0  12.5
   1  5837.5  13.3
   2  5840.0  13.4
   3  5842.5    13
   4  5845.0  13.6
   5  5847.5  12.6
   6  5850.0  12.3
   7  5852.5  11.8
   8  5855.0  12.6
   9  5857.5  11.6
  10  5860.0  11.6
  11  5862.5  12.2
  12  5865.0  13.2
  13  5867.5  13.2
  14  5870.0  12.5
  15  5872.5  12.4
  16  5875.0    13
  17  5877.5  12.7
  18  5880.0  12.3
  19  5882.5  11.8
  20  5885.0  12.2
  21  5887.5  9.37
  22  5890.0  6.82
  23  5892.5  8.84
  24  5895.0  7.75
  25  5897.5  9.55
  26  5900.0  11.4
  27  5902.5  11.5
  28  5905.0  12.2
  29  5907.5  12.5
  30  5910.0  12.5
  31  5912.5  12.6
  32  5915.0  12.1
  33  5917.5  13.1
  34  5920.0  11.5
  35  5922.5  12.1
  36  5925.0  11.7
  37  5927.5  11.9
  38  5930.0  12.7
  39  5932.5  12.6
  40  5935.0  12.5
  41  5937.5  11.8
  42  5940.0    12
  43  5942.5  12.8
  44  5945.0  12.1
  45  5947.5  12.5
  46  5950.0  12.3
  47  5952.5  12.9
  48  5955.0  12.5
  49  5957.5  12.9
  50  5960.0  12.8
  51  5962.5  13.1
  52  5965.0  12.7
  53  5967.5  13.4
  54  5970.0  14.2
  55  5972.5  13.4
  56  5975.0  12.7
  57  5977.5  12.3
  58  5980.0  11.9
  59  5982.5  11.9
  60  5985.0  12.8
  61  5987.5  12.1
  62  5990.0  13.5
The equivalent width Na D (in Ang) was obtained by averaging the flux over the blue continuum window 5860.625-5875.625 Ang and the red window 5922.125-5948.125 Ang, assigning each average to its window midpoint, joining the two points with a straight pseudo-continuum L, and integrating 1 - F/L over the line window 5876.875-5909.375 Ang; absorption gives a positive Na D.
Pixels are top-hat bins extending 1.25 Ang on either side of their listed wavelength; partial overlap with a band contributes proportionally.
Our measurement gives 4.8 Ang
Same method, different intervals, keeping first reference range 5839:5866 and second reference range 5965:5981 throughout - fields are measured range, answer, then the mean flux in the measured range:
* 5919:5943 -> 1.3 Ang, 12.1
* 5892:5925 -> 3.4 Ang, 11.4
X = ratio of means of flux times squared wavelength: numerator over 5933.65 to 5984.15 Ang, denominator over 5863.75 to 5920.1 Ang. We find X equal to 1.12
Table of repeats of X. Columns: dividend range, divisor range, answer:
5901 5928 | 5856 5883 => 0.99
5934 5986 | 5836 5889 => 1.06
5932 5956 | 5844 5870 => 1.02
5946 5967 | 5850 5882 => 1.06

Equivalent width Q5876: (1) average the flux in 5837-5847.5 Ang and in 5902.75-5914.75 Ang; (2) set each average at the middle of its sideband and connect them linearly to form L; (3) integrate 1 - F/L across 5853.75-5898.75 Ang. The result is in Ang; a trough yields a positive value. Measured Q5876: 5.2 Ang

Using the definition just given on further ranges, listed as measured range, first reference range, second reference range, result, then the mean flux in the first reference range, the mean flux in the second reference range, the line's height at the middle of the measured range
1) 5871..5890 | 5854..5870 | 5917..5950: 1.1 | 12.4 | 12.2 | 12.4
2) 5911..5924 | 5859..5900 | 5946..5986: -0.4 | 11.2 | 12.8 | 11.9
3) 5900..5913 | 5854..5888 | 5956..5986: 0.3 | 12.2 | 12.8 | 12.5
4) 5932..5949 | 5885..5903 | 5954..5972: -0.6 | 9.43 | 13.1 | 11.9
